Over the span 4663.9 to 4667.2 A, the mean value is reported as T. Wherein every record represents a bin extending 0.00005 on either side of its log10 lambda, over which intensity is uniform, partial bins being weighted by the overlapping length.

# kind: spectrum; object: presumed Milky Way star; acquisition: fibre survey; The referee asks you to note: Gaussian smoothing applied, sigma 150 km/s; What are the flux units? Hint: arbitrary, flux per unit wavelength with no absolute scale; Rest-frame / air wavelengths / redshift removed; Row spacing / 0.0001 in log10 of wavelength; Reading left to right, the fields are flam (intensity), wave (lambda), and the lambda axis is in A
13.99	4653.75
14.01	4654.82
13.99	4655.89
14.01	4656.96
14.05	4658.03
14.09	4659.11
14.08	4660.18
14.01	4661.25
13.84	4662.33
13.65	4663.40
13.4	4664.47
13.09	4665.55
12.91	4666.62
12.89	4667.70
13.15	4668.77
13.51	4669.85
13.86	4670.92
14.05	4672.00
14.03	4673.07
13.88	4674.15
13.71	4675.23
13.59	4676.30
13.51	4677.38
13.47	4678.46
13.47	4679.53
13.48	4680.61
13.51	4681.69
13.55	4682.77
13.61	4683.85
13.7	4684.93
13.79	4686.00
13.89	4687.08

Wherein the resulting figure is 13.1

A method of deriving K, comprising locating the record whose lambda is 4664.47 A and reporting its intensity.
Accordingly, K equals 13.4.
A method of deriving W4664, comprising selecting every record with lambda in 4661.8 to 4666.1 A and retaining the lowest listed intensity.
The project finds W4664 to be 13.09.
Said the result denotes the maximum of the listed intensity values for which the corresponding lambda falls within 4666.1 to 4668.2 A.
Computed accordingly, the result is 12.91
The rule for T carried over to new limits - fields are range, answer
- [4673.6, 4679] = 13.6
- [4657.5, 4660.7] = 14.1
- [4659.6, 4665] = 13.8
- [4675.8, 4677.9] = 13.5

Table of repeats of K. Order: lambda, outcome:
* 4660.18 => 14.08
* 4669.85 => 13.51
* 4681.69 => 13.51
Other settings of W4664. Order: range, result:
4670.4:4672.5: 13.86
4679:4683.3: 13.47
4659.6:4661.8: 14.01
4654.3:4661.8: 13.99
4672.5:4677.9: 13.51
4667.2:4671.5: 12.89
